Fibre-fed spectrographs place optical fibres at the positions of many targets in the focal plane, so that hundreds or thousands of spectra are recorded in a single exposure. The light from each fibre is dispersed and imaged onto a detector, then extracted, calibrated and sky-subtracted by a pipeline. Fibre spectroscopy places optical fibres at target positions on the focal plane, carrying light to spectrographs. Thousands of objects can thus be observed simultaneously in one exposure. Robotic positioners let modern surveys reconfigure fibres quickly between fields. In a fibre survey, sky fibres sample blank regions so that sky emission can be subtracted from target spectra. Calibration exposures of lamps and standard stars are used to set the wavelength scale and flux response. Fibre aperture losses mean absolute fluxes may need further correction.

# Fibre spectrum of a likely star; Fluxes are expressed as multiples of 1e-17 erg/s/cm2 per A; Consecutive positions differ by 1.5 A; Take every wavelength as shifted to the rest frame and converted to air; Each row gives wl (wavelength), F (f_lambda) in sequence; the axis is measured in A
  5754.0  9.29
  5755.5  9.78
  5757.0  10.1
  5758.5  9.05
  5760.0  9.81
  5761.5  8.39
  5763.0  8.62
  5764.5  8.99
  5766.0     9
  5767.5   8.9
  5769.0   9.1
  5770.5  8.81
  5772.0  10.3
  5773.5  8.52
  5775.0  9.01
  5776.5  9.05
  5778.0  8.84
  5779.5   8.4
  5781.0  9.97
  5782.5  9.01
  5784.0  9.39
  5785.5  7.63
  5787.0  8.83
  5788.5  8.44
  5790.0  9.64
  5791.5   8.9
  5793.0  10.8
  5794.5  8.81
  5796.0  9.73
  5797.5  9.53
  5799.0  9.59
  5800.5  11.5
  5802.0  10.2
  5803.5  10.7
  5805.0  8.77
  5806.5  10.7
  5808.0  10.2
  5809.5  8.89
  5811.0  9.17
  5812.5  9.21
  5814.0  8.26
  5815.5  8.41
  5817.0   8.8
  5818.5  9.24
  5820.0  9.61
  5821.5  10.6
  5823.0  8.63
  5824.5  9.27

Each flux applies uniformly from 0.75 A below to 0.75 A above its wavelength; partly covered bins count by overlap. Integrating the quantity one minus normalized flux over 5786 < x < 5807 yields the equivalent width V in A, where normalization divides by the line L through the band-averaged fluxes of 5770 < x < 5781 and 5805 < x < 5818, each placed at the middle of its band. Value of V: -1.3 A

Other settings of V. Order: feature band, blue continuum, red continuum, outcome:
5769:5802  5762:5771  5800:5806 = 1.1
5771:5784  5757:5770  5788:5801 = 0.2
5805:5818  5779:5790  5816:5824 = 0.1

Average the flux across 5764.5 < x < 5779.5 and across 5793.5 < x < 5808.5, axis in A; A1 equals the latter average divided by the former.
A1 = 1.11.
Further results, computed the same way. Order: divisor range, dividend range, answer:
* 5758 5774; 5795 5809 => 1.11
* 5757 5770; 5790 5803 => 1.09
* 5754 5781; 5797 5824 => 1.05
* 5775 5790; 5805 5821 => 1.04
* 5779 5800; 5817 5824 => 1.02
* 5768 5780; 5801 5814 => 1.07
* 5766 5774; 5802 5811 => 1.08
